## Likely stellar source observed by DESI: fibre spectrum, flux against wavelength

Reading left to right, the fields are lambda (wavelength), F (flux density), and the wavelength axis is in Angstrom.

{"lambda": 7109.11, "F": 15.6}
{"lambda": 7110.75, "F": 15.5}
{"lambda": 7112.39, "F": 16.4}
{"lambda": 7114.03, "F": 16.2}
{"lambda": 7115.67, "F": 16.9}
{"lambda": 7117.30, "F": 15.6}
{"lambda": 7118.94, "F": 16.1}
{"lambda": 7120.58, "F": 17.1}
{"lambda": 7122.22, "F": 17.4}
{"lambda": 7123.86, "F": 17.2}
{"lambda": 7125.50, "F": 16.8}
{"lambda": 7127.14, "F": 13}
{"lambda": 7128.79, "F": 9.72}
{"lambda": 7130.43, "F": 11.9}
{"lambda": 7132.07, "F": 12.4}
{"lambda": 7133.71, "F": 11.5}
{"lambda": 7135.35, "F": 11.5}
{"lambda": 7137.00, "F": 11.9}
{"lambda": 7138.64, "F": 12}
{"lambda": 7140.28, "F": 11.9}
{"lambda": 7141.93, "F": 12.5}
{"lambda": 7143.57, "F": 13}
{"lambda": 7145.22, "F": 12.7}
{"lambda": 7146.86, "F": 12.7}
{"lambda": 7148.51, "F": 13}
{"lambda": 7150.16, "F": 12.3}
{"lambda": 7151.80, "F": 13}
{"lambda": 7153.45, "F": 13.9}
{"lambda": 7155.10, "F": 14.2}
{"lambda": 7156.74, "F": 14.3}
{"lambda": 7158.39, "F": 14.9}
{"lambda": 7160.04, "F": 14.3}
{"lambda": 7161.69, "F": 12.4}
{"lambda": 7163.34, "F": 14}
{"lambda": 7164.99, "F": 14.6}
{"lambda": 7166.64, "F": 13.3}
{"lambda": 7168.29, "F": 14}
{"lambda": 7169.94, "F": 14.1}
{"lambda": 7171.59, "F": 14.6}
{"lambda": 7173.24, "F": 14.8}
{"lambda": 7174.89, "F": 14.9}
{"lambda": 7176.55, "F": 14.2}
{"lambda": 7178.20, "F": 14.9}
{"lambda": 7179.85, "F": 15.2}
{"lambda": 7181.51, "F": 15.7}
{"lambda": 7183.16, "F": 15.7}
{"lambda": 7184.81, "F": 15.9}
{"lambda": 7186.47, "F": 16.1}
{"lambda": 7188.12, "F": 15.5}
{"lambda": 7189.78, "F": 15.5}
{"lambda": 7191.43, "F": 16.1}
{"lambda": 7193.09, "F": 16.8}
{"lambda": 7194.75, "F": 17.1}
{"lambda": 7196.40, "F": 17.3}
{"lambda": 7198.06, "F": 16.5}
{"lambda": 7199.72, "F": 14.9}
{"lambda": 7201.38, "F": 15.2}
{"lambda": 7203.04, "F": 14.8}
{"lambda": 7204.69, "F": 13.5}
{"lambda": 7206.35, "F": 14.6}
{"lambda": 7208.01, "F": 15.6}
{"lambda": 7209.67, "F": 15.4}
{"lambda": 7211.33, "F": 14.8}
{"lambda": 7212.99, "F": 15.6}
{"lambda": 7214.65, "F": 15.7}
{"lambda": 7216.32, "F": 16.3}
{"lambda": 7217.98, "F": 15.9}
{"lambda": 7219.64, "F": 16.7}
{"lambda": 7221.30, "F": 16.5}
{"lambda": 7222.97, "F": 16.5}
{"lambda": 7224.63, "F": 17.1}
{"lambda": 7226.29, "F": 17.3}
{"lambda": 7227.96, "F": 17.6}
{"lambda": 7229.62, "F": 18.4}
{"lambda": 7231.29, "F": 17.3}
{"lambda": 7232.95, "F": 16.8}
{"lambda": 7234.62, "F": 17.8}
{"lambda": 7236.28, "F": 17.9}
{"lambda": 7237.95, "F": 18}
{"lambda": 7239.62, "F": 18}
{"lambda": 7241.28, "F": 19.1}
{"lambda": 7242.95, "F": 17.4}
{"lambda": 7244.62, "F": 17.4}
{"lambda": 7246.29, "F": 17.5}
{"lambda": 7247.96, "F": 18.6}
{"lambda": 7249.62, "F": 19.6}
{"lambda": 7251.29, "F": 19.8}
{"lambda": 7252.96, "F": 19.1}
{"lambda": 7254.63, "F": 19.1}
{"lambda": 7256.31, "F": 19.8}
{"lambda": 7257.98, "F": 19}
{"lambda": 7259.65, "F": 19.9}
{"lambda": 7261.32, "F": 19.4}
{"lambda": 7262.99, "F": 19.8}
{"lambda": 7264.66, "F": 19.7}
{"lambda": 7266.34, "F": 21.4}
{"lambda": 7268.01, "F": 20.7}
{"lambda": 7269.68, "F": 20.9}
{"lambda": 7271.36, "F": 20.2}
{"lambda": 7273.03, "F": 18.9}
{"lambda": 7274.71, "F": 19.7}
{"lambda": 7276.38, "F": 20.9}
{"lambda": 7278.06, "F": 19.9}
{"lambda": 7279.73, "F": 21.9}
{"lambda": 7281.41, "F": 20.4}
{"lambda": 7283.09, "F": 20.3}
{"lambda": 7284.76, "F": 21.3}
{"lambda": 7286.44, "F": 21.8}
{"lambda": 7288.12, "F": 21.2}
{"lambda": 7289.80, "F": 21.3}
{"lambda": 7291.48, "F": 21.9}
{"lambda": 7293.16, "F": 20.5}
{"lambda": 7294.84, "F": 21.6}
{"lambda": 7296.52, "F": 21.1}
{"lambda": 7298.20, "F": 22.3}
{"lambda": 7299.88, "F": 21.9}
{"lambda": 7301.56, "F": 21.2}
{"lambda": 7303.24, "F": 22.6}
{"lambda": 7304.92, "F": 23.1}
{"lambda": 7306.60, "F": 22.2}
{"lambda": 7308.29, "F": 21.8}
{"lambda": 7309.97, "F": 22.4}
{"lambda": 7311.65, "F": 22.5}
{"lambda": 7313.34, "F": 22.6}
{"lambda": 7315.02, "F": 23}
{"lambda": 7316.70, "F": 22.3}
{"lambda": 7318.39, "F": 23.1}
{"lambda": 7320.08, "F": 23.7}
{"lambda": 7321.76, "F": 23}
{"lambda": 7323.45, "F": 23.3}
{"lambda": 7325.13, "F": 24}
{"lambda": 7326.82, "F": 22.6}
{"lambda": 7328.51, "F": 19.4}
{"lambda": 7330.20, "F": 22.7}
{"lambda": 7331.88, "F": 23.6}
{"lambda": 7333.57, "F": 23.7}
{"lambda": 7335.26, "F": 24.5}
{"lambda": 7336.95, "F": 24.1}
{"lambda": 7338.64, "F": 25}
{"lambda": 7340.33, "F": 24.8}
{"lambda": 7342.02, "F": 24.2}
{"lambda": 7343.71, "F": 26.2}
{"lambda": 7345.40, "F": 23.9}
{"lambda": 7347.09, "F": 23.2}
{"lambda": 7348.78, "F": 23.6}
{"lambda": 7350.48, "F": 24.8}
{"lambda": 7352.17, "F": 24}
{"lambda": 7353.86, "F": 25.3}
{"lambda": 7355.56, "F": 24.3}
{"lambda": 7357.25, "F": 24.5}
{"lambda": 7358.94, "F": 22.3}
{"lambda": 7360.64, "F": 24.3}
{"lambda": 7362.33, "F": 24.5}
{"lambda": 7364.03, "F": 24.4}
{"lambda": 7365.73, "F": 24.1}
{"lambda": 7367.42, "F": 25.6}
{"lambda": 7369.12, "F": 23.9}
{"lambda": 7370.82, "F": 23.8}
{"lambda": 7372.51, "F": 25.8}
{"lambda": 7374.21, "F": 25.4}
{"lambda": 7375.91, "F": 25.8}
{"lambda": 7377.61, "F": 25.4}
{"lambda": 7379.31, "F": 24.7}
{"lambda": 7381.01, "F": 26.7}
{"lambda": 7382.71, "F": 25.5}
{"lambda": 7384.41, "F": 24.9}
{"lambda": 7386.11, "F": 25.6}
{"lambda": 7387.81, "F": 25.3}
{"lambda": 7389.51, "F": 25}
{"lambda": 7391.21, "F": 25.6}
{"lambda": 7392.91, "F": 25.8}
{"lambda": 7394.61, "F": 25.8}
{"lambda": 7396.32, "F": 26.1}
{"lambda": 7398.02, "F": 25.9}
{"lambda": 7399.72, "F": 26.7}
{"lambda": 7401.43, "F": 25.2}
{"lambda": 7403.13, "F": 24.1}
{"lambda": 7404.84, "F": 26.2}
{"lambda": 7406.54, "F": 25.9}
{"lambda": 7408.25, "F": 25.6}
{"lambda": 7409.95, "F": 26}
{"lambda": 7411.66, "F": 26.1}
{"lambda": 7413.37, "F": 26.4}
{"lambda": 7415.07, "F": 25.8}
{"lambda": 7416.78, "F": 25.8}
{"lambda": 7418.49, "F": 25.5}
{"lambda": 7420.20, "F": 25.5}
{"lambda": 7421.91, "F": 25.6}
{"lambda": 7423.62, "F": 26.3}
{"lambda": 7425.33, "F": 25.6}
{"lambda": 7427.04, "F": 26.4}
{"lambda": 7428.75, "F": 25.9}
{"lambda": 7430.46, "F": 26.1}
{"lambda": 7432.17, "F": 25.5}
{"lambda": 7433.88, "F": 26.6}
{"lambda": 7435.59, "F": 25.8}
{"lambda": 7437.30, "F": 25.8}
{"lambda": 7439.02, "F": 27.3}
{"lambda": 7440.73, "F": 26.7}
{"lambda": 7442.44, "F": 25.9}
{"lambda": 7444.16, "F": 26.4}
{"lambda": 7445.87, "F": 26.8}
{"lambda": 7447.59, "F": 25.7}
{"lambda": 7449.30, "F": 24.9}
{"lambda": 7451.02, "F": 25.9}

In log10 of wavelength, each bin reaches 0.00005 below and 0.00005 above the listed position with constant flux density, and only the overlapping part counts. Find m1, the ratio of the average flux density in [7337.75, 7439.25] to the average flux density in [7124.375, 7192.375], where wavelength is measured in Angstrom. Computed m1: 1.8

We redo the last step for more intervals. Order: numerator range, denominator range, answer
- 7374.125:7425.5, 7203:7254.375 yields 1.51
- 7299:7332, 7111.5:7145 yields 1.61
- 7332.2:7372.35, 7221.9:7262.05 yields 1.33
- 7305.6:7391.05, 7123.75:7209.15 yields 1.69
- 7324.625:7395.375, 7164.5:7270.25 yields 1.45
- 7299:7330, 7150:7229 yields 1.47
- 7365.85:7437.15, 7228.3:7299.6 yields 1.30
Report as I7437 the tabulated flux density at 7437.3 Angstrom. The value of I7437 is 25.8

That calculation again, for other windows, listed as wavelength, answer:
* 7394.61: 25.8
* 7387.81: 25.3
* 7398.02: 25.9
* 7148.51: 13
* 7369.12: 23.9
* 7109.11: 15.6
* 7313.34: 22.6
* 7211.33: 14.8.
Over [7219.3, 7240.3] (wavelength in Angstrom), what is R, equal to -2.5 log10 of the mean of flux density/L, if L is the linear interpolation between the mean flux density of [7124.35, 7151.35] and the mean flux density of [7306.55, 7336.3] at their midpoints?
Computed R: 0.02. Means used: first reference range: 12.5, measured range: 17.4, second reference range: 22.8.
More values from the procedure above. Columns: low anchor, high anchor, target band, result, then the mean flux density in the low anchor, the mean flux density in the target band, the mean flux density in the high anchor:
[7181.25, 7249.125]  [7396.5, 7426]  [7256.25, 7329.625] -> -0.06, 16.5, 21.4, 25.8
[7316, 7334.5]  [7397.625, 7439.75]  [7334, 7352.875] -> -0.04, 22.9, 24.4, 25.9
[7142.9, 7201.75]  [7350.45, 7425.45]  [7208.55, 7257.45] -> 0.01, 14.7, 17.5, 25.3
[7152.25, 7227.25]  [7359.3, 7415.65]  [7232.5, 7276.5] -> -0.03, 15.3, 19.1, 25.4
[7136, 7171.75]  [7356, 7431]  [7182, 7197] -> -0.08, 13.3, 16.2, 25.4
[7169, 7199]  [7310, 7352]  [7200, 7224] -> 0.11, 15.6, 15.5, 23.5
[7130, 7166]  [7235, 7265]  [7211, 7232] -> 0.04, 13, 16.6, 18.8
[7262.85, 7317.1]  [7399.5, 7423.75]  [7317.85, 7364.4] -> -0.03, 21.3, 23.8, 25.7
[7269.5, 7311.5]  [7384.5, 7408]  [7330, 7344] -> -0.05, 21.3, 24.3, 25.6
